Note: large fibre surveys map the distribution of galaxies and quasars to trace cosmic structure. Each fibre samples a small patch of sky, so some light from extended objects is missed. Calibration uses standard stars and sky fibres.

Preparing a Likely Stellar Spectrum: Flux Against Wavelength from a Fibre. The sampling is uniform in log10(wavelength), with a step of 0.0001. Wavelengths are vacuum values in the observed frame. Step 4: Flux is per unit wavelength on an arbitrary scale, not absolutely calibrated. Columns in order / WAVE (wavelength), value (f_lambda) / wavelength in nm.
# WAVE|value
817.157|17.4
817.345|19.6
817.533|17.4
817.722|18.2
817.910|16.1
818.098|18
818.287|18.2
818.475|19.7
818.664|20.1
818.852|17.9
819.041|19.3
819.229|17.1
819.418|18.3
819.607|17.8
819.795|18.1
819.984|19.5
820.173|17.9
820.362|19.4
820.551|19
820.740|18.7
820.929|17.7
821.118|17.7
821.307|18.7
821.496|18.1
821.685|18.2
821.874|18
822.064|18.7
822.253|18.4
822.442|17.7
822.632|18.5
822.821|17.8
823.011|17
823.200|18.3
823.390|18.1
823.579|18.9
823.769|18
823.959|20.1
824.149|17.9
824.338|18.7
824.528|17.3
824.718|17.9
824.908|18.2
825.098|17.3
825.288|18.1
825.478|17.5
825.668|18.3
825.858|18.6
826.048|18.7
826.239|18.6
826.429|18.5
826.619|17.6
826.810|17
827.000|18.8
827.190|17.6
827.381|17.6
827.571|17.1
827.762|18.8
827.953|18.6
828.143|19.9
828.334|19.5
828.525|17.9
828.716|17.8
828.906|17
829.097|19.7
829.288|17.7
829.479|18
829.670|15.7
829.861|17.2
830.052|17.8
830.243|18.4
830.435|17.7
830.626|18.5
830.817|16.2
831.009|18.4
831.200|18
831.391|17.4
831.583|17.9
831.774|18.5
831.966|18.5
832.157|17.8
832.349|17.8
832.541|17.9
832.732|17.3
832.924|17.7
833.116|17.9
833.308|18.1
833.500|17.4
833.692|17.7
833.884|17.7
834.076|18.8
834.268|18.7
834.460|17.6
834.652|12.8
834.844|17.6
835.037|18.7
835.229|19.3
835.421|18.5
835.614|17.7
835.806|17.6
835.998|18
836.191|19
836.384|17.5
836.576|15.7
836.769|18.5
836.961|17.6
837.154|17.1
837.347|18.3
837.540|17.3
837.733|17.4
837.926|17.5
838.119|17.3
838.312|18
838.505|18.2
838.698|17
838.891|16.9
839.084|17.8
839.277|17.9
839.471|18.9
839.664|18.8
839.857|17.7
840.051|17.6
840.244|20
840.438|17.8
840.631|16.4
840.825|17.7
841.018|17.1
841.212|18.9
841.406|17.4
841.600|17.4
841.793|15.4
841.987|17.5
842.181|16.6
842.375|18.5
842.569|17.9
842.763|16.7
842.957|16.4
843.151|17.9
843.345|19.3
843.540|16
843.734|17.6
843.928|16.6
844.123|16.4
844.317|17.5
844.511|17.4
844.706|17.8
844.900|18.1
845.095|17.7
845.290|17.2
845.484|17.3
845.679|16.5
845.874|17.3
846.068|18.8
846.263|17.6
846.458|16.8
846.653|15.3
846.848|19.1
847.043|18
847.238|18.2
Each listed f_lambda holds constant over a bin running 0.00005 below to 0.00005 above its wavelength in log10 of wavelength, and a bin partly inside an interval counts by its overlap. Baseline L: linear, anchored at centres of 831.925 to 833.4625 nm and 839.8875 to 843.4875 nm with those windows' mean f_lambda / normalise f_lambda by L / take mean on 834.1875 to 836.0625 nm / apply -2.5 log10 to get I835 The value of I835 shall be 0.01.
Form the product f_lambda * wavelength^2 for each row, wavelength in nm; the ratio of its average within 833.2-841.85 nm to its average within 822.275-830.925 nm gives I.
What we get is 1.01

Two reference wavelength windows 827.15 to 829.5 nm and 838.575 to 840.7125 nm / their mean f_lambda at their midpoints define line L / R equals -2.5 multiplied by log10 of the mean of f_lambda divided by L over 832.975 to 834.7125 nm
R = 0.036 mag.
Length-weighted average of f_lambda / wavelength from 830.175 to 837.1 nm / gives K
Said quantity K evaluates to 17.8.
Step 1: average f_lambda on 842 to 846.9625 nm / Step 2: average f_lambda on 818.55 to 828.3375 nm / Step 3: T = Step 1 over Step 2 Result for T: 0.95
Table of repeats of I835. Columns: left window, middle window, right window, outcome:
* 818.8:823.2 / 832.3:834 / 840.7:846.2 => 0.00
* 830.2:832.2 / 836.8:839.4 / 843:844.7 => 0.00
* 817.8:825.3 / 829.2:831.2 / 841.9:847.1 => 0.02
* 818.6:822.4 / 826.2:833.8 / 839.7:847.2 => 0.01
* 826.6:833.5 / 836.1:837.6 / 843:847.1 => 0.00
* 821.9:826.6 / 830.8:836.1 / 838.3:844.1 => 0.00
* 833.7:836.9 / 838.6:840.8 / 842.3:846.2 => -0.02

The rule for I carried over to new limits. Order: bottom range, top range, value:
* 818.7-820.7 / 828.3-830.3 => 0.99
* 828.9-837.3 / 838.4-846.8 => 1.01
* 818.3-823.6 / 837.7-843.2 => 1.00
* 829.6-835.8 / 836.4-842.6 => 1.01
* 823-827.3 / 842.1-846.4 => 1.00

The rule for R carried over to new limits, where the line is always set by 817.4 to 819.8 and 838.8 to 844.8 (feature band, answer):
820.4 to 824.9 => -0.010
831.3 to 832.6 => -0.009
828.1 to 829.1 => -0.033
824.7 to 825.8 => 0.006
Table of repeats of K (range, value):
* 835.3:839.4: 17.7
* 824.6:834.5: 18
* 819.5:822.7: 18.4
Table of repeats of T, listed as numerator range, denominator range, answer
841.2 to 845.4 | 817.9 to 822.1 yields 0.94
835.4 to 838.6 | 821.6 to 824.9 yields 0.97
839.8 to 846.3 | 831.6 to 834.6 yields 0.98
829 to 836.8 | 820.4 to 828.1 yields 0.98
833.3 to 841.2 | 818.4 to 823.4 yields 0.97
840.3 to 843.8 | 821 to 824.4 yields 0.95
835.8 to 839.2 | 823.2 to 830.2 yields 0.97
